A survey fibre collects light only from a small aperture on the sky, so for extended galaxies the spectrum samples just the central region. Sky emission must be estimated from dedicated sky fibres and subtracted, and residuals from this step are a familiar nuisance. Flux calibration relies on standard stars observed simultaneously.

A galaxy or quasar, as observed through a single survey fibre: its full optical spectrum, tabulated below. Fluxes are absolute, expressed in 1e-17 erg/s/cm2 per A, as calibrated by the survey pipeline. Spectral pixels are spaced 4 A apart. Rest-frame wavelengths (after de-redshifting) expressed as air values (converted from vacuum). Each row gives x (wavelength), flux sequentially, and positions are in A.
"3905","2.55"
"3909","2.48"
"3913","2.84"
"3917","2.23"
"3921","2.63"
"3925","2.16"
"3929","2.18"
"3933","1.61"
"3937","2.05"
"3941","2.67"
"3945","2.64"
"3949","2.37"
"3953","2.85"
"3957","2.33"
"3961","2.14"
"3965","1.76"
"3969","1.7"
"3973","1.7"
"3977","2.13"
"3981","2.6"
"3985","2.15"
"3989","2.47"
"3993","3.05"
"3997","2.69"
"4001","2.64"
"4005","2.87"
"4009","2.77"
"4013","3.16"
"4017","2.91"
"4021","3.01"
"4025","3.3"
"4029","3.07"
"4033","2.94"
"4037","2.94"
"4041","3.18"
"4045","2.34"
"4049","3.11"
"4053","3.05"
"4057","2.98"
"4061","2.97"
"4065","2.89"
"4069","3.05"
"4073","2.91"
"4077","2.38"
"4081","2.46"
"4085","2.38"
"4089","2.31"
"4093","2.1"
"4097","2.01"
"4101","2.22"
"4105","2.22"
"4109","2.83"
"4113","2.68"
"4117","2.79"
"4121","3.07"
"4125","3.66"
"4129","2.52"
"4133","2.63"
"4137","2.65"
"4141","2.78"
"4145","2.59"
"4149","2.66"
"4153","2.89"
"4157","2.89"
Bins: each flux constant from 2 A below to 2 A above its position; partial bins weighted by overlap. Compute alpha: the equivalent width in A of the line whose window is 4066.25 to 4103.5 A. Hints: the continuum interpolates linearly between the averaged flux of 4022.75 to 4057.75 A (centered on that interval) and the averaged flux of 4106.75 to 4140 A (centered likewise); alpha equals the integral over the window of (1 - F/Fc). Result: 6.2 A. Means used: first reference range 2.99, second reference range 2.85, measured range 2.43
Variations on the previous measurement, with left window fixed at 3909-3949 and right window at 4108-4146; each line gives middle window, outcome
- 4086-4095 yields 1.7 A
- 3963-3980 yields 4.0 A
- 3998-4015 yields -2.1 A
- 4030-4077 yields -4.9 A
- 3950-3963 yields -0.1 A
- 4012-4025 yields -2.5 A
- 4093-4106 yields 2.9 A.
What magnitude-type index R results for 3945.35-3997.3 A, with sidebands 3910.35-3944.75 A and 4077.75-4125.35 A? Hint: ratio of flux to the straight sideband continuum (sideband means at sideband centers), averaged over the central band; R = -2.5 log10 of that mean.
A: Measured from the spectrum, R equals 0.03 mag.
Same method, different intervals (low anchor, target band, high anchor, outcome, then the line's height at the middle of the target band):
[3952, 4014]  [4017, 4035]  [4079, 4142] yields -0.232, 2.47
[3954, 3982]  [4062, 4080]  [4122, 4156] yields -0.118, 2.51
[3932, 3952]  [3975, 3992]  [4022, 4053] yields 0.104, 2.62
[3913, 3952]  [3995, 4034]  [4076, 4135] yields -0.203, 2.43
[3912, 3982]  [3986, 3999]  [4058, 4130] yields -0.140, 2.37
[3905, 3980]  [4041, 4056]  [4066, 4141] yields -0.160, 2.49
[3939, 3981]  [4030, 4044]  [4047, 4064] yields -0.039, 2.87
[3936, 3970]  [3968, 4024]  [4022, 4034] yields 0.078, 2.77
